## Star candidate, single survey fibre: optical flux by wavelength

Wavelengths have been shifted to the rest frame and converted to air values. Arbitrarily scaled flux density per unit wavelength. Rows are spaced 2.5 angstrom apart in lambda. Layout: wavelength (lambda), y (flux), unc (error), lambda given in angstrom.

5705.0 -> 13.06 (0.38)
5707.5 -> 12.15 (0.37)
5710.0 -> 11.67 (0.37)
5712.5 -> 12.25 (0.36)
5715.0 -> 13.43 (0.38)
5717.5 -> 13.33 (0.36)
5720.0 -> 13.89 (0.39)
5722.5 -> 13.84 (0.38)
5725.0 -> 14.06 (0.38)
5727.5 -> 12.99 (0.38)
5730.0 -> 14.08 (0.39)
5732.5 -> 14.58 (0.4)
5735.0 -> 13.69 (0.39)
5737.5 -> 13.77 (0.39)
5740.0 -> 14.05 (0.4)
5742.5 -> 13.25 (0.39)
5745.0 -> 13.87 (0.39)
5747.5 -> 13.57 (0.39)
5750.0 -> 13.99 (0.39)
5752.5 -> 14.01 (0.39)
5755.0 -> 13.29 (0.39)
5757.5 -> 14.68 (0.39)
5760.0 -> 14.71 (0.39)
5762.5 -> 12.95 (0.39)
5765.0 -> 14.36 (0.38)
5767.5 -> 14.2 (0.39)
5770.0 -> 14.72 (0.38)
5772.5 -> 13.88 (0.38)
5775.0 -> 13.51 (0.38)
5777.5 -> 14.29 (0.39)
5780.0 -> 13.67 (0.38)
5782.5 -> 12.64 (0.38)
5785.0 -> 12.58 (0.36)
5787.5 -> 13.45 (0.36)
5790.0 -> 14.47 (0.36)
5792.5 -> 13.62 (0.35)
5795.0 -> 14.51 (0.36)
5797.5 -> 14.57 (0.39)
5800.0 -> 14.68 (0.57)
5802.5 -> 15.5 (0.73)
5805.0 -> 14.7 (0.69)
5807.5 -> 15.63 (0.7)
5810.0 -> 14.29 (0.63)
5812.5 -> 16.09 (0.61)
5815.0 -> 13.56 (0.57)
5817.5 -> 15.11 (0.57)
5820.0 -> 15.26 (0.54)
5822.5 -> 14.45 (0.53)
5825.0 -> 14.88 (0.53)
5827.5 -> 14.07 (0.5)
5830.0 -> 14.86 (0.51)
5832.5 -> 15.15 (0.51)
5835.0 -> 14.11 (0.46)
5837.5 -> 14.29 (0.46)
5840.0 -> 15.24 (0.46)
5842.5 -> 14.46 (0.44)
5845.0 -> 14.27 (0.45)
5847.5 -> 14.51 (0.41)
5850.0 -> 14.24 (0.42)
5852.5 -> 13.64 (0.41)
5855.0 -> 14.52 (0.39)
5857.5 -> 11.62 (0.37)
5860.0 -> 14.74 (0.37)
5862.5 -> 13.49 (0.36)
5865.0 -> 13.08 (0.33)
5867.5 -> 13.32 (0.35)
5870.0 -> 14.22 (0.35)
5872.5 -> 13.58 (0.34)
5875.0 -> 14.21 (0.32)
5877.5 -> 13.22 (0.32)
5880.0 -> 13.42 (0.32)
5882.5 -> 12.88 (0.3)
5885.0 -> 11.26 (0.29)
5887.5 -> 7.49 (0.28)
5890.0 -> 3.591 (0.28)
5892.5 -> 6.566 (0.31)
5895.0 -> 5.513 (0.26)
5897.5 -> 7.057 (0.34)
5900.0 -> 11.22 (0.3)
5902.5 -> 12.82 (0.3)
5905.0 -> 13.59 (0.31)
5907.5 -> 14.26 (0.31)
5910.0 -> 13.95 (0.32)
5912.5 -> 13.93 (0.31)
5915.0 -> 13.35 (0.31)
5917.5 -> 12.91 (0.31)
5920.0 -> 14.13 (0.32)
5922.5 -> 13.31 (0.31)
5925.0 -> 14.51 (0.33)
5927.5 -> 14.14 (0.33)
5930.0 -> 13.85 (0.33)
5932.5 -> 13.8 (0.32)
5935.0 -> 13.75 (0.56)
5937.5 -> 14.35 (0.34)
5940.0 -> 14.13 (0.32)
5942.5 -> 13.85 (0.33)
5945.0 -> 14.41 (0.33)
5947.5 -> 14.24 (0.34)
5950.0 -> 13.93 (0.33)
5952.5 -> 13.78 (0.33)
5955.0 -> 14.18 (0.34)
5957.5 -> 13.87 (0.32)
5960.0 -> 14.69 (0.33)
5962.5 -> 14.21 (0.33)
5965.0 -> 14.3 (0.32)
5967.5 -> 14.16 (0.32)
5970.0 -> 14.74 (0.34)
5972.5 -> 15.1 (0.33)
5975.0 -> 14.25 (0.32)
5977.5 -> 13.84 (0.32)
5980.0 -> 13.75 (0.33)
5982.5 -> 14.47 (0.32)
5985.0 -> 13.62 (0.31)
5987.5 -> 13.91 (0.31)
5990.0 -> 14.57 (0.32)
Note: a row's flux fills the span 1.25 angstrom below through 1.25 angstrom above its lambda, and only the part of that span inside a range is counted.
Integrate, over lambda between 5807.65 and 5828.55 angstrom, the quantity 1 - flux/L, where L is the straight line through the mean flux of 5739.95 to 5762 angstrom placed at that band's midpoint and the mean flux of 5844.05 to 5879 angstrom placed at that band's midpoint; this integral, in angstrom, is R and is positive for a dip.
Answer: -1.4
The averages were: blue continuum 13.9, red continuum 13.8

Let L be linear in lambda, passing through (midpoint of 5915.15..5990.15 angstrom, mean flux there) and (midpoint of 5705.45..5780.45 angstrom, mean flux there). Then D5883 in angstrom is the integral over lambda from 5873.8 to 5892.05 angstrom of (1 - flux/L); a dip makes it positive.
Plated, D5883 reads 4.3 angstrom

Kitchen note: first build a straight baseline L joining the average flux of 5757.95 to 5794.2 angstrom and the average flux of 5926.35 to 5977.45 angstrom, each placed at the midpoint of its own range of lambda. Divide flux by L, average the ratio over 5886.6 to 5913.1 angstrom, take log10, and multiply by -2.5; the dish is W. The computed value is 0.38 mag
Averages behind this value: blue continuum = 13.8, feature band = 9.94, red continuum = 14.2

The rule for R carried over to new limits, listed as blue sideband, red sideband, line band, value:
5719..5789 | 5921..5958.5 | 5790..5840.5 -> -3.06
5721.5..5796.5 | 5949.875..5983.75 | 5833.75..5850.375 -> -0.54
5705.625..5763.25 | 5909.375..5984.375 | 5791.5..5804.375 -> -0.83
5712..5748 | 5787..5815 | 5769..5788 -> 1.01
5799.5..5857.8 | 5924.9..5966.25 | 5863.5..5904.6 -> 9.89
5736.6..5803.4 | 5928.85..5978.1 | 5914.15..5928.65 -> 0.41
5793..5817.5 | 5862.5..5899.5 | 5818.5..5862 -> -4.80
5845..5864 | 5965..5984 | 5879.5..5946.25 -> 9.24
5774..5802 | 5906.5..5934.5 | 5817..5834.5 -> -1.17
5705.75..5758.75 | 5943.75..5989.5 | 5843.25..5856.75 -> -0.27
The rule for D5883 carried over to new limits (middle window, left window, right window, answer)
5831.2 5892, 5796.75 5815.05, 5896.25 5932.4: 4.4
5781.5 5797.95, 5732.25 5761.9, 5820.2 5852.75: 0.6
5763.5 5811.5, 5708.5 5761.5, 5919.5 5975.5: -1.4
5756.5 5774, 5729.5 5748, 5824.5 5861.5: -0.3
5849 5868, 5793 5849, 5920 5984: 1.3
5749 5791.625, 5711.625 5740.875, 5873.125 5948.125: -1.6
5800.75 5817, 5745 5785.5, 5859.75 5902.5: -2.7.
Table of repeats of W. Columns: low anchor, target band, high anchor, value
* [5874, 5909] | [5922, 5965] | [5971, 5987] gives -0.11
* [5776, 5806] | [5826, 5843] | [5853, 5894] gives -0.13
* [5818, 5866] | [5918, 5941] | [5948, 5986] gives 0.02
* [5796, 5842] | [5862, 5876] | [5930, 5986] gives 0.07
